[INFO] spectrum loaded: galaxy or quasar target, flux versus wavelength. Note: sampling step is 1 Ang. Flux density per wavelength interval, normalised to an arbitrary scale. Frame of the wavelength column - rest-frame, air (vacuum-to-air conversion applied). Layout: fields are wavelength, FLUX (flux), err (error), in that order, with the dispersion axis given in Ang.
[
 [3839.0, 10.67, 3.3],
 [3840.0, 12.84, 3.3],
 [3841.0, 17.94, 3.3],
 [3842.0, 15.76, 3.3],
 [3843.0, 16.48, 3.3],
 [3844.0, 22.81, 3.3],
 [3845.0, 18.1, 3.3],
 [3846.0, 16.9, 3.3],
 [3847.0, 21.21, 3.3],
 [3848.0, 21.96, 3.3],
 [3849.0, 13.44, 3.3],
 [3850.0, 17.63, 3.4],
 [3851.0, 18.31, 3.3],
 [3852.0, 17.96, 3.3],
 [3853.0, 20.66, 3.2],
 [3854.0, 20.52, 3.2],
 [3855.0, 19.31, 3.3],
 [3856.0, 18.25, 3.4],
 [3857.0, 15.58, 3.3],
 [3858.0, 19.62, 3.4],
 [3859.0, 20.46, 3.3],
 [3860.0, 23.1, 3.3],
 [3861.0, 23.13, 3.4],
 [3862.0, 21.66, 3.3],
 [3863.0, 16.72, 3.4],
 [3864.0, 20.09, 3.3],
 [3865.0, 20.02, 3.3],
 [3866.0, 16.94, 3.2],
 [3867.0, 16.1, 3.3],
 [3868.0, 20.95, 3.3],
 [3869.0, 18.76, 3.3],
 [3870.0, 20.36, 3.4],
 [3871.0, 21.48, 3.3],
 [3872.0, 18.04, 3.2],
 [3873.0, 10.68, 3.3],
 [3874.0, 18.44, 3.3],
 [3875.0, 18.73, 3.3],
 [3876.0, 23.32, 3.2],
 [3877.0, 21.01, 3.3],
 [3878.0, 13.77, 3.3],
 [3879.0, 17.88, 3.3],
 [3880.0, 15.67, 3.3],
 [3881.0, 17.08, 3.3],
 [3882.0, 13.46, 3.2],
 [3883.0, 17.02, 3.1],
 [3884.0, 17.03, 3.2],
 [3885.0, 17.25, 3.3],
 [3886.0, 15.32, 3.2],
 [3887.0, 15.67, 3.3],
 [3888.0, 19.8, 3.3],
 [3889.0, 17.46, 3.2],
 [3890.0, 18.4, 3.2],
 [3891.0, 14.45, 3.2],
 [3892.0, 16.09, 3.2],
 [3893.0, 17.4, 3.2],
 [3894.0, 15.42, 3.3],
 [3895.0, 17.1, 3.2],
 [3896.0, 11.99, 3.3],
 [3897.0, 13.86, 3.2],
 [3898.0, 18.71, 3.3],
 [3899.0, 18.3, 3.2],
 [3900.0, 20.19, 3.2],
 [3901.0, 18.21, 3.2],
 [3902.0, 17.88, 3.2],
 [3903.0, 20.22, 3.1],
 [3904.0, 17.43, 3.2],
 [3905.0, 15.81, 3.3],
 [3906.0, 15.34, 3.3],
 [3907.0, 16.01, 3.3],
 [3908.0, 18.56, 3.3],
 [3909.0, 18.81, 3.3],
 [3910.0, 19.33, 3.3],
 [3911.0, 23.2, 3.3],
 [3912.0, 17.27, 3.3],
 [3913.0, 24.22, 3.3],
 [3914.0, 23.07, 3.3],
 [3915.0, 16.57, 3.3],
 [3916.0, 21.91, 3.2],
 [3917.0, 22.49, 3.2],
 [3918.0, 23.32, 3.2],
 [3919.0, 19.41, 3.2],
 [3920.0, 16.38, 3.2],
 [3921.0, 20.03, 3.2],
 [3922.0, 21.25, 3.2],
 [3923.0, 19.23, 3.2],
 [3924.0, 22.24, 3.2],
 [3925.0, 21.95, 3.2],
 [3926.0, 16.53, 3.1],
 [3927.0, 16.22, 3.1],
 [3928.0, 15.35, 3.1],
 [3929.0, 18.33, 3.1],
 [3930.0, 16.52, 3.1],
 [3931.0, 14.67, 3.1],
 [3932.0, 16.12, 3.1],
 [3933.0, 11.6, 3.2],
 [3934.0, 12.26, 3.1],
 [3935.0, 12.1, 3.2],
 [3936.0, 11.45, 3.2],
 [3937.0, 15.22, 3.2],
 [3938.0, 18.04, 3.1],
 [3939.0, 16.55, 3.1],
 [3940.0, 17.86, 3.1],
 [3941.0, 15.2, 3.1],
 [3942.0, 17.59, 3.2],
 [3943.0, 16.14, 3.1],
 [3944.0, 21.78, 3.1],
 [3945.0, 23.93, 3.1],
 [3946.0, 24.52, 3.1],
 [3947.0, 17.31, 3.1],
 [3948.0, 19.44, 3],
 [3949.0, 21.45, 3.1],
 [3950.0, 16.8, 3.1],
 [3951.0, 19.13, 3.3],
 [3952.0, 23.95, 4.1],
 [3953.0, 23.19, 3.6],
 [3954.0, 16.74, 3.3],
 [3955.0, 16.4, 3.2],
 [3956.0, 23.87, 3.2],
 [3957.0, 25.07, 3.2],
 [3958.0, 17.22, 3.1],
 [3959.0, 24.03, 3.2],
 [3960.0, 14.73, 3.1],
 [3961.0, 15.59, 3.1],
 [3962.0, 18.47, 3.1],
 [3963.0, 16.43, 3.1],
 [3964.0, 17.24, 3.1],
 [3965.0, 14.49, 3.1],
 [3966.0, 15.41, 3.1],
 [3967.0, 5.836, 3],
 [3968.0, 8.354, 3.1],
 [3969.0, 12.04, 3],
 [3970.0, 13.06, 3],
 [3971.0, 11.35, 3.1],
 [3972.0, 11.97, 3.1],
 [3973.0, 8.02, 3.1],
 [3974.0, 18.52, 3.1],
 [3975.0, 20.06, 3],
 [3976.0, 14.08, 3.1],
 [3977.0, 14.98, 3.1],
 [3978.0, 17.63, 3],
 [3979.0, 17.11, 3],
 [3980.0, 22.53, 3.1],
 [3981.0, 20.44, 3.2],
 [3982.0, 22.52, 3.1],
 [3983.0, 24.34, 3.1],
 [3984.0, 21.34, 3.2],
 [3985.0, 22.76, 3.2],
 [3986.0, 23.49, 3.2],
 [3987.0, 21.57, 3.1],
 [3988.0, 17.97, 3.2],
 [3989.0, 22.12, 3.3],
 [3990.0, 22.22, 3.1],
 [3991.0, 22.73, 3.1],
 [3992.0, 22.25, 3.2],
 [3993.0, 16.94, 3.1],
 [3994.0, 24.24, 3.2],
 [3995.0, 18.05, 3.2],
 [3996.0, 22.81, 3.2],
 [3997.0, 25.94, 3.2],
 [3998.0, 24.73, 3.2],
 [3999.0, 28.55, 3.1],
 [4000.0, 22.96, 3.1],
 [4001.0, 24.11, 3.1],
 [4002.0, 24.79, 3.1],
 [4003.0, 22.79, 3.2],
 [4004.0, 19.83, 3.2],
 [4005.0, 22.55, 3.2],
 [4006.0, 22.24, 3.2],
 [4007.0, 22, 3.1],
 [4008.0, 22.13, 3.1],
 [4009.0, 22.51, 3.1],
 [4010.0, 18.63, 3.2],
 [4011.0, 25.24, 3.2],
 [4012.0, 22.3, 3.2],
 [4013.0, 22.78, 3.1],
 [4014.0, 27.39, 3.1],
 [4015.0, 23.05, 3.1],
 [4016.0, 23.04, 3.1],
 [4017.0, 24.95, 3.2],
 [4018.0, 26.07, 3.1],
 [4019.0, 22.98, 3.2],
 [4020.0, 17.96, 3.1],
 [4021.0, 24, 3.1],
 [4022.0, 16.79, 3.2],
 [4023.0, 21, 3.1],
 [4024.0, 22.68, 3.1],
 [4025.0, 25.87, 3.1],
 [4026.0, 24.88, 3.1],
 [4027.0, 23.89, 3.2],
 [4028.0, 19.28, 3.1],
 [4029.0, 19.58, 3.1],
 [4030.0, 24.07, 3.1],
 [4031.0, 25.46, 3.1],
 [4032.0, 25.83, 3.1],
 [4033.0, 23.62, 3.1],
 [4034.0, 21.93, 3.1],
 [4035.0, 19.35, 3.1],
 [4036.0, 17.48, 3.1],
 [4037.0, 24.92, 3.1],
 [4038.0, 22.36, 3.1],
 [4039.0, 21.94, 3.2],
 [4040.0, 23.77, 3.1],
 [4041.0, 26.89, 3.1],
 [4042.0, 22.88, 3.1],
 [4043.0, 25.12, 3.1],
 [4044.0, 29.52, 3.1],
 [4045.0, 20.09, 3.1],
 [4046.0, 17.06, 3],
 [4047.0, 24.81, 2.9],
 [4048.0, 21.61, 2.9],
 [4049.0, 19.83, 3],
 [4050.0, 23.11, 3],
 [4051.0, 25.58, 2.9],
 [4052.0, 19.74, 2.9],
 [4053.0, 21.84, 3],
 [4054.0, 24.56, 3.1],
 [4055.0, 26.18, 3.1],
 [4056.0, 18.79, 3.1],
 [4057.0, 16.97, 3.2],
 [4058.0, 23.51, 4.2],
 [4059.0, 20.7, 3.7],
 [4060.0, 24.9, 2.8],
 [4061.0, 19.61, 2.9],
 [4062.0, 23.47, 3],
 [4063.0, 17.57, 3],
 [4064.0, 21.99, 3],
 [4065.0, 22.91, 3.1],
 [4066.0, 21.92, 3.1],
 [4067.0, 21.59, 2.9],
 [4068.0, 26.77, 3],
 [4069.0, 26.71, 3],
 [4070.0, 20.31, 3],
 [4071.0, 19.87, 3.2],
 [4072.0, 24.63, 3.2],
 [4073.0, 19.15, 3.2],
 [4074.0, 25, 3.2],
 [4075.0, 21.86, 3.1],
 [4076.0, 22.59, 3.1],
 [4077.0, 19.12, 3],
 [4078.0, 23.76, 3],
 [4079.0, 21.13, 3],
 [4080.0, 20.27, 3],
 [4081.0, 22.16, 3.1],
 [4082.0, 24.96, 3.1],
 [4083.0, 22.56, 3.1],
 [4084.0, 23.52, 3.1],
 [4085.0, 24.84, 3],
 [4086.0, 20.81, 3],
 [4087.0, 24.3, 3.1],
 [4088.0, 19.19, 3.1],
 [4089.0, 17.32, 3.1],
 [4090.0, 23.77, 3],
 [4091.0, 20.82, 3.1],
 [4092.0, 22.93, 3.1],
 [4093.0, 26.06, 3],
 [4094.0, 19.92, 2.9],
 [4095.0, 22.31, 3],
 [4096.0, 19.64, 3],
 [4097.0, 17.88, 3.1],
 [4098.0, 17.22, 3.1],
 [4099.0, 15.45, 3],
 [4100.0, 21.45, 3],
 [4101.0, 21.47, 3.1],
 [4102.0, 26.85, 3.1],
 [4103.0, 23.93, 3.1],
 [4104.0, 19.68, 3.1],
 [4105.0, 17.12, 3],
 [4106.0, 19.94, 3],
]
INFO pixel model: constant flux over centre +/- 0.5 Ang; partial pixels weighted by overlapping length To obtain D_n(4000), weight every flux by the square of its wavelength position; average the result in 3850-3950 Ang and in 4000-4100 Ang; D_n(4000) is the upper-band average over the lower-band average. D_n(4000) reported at 1.32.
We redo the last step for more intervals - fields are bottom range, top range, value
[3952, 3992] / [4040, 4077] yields 1.30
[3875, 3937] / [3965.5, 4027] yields 1.22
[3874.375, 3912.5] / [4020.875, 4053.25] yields 1.40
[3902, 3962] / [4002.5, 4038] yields 1.27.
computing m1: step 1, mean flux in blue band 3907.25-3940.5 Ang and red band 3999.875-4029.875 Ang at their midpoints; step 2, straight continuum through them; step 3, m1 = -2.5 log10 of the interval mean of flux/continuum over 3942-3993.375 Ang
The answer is 0.10 mag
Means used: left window 18.1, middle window 18.4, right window 22.6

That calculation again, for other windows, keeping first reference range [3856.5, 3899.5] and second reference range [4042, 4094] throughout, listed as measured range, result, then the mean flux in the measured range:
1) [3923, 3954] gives 0.08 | 17.8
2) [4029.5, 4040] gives -0.06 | 22.7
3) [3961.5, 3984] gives 0.26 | 15.8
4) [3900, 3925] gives -0.06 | 19.6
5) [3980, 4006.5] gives -0.10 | 22.5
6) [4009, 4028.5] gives -0.08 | 22.8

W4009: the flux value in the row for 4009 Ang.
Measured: 22.51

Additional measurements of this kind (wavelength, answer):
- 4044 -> 29.52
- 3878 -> 13.77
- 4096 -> 19.64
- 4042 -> 22.88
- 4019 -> 22.98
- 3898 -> 18.71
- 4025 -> 25.87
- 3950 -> 16.8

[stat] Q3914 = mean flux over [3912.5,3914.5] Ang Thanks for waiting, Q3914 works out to 23.6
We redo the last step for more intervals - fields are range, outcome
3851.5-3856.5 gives 19.3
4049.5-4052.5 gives 22.8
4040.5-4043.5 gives 25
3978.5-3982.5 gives 20.6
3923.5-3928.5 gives 18.5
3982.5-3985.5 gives 22.8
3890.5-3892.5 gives 15.3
